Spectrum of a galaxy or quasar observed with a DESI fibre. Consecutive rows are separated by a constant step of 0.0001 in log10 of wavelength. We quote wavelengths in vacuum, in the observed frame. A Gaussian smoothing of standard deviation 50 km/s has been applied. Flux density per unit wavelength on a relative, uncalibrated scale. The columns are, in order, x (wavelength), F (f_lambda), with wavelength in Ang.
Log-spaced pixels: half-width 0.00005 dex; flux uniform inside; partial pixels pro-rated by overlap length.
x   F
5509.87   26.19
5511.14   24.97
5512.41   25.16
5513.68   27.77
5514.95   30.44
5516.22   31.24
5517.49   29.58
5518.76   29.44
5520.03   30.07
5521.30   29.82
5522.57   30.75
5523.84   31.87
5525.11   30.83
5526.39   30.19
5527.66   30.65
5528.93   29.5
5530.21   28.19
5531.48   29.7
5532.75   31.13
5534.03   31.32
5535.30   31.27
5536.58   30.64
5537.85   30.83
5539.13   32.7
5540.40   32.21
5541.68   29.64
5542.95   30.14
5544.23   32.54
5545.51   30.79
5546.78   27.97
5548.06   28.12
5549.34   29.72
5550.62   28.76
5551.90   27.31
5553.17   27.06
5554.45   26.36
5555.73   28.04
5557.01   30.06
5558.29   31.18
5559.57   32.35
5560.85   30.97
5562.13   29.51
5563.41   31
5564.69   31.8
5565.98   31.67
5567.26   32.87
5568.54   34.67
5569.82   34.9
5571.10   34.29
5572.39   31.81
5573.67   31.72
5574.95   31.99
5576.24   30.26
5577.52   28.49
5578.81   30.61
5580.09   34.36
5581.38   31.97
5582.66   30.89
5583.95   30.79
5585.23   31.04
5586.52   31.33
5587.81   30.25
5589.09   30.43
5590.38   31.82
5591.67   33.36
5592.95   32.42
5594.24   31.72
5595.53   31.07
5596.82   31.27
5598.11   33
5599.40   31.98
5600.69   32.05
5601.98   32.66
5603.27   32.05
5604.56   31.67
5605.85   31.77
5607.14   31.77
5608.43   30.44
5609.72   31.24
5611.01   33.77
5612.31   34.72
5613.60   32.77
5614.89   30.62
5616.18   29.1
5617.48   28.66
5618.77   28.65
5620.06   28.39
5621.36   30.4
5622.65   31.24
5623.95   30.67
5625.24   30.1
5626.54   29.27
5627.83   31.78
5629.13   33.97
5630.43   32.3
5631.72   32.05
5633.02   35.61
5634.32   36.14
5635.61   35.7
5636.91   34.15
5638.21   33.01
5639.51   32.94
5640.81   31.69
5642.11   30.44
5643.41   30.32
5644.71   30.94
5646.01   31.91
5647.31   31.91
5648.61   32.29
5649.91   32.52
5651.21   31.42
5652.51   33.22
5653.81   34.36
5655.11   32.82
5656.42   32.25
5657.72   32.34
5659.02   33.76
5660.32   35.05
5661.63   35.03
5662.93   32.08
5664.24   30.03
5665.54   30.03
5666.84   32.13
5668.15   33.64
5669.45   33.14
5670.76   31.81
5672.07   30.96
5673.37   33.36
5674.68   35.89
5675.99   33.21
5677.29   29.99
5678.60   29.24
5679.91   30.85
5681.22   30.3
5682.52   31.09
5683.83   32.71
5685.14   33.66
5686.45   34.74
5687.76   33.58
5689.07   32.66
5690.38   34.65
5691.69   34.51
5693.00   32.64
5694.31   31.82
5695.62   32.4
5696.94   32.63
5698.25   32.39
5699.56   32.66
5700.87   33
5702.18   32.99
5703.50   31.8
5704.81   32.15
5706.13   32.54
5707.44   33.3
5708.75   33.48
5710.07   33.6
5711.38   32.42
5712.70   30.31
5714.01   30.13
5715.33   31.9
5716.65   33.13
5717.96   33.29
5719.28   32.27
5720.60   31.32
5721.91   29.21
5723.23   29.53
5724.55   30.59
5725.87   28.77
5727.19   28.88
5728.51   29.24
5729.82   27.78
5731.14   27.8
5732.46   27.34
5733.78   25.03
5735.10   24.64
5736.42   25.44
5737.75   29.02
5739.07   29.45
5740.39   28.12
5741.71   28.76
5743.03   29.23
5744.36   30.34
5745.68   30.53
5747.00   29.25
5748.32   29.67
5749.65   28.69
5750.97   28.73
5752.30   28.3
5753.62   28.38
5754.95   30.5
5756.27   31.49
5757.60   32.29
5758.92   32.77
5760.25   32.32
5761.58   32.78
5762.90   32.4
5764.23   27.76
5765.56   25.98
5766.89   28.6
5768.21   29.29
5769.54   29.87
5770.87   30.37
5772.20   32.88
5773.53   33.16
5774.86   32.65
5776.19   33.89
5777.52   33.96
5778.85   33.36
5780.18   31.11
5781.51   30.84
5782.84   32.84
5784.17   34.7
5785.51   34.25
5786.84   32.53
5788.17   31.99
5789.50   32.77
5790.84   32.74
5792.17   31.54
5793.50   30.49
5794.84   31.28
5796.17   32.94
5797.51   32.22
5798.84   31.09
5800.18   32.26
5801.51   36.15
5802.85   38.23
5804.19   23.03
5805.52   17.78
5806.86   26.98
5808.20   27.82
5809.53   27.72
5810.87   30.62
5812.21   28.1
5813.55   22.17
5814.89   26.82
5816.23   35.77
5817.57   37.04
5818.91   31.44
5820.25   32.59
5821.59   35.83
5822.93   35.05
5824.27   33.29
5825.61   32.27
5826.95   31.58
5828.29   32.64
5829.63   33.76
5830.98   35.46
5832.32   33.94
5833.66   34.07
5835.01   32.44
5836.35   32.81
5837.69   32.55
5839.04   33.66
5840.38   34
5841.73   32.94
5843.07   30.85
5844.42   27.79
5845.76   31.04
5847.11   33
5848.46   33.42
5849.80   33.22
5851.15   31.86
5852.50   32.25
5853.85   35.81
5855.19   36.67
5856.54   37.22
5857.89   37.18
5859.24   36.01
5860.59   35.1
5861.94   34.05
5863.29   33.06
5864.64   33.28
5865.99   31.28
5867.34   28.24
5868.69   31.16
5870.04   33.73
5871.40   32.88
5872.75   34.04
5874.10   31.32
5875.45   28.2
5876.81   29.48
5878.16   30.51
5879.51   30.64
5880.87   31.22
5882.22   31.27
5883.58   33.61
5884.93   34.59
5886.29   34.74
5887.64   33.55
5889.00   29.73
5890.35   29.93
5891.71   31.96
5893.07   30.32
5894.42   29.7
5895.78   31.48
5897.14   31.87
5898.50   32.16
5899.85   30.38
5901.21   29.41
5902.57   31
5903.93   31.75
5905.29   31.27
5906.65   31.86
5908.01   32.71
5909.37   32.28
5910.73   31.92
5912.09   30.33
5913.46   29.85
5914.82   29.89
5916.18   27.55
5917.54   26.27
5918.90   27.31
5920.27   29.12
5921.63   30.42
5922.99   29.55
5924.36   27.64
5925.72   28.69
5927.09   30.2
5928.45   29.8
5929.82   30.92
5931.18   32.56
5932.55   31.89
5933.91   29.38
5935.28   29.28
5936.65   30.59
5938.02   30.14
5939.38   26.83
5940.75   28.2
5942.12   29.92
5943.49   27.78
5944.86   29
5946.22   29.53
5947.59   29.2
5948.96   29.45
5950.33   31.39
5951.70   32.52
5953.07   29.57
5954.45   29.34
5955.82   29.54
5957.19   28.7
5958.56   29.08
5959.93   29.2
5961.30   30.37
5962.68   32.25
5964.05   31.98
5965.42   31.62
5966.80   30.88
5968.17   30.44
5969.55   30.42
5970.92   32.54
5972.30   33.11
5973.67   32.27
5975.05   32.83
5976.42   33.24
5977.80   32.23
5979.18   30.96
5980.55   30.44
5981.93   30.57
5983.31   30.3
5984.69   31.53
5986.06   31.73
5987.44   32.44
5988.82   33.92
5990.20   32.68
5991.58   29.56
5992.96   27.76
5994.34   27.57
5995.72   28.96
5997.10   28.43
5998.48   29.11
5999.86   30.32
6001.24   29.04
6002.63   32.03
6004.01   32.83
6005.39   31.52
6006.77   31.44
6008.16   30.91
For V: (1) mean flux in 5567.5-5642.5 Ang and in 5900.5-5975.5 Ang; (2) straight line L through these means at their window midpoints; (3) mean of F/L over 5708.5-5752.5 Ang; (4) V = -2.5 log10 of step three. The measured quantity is 0.060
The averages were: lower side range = 31.9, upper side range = 30.2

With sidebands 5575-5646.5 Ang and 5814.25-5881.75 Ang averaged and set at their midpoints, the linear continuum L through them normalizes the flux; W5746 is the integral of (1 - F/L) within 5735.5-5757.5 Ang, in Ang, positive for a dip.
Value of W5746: 2.19 Ang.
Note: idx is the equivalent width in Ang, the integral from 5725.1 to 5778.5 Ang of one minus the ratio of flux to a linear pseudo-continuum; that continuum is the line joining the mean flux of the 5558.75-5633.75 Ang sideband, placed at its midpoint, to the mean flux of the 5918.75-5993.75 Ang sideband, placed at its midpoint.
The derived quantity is 2.4 Ang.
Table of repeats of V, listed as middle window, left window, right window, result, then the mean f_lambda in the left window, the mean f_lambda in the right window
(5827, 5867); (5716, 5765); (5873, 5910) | -0.09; 29.6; 31.4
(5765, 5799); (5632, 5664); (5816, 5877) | 0.04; 32.9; 33.2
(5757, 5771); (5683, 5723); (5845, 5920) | 0.07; 32.6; 31.9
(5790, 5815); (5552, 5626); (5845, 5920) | 0.08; 31.2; 31.9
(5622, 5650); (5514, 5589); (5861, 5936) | -0.05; 30.7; 30.9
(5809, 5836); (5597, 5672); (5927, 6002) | -0.03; 32.1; 30.4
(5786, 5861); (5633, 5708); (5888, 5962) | -0.04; 32.6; 30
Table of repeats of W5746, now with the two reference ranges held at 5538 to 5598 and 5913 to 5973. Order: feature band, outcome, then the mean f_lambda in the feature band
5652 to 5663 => -1.0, 33.5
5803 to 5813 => 1.2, 26.6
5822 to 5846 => -2.1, 32.9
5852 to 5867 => -2.2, 34.6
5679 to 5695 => -1.1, 32.7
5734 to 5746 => 0.9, 28.2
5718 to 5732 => 0.4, 29.7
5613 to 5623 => 0.3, 29.9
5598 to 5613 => -0.7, 32.2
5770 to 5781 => -0.8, 32.6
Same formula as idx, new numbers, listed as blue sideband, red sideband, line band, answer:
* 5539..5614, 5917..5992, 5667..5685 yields -0.6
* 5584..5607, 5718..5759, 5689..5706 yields -1.6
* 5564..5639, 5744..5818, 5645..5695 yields -1.7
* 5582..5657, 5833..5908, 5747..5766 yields 1.1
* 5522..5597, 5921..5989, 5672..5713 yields -2.5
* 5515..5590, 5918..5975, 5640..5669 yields -1.7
